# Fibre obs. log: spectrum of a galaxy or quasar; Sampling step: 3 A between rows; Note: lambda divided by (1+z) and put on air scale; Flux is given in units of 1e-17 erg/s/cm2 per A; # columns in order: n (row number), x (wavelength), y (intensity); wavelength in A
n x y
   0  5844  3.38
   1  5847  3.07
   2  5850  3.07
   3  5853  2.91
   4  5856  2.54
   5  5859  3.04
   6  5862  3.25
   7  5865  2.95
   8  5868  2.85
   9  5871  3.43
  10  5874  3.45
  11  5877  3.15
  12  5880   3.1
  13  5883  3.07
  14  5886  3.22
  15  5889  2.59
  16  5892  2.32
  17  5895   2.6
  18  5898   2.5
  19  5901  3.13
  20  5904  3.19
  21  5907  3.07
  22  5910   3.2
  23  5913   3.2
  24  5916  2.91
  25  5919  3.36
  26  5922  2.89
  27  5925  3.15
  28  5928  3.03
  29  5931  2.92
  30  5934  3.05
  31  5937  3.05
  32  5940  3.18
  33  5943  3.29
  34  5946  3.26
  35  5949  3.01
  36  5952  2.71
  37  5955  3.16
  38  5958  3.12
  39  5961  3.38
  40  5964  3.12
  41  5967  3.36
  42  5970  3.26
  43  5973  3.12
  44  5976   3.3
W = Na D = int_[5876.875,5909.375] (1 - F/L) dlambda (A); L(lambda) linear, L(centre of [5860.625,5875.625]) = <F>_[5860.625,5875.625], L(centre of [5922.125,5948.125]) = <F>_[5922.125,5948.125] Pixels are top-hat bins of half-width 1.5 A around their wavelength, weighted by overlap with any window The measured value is 2.6 A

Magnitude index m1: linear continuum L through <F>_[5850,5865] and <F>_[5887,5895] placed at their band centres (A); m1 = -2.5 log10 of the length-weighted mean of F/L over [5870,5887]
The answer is -0.20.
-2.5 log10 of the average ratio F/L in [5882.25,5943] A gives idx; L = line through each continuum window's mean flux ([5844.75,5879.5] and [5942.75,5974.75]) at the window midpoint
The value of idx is 0.05 mag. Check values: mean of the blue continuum 3.07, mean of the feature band 2.99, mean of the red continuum 3.16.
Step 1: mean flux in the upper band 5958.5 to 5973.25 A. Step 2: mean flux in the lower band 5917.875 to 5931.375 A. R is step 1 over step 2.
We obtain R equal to 1.1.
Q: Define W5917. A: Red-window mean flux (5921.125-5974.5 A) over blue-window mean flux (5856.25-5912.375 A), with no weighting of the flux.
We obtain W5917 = 1.04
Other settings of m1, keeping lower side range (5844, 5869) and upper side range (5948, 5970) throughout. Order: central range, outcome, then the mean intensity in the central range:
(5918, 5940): 0.009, 3.07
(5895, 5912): 0.025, 2.99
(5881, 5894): 0.085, 2.8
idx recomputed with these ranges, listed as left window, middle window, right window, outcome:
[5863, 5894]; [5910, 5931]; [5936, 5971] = 0.003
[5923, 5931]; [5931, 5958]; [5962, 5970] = 0.020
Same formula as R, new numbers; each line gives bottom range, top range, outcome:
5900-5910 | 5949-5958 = 0.95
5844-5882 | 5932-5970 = 1.02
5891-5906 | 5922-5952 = 1.11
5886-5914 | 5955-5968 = 1.12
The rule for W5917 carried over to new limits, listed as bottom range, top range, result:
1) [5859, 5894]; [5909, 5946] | 1.03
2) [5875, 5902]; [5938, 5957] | 1.08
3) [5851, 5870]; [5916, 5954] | 1.04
